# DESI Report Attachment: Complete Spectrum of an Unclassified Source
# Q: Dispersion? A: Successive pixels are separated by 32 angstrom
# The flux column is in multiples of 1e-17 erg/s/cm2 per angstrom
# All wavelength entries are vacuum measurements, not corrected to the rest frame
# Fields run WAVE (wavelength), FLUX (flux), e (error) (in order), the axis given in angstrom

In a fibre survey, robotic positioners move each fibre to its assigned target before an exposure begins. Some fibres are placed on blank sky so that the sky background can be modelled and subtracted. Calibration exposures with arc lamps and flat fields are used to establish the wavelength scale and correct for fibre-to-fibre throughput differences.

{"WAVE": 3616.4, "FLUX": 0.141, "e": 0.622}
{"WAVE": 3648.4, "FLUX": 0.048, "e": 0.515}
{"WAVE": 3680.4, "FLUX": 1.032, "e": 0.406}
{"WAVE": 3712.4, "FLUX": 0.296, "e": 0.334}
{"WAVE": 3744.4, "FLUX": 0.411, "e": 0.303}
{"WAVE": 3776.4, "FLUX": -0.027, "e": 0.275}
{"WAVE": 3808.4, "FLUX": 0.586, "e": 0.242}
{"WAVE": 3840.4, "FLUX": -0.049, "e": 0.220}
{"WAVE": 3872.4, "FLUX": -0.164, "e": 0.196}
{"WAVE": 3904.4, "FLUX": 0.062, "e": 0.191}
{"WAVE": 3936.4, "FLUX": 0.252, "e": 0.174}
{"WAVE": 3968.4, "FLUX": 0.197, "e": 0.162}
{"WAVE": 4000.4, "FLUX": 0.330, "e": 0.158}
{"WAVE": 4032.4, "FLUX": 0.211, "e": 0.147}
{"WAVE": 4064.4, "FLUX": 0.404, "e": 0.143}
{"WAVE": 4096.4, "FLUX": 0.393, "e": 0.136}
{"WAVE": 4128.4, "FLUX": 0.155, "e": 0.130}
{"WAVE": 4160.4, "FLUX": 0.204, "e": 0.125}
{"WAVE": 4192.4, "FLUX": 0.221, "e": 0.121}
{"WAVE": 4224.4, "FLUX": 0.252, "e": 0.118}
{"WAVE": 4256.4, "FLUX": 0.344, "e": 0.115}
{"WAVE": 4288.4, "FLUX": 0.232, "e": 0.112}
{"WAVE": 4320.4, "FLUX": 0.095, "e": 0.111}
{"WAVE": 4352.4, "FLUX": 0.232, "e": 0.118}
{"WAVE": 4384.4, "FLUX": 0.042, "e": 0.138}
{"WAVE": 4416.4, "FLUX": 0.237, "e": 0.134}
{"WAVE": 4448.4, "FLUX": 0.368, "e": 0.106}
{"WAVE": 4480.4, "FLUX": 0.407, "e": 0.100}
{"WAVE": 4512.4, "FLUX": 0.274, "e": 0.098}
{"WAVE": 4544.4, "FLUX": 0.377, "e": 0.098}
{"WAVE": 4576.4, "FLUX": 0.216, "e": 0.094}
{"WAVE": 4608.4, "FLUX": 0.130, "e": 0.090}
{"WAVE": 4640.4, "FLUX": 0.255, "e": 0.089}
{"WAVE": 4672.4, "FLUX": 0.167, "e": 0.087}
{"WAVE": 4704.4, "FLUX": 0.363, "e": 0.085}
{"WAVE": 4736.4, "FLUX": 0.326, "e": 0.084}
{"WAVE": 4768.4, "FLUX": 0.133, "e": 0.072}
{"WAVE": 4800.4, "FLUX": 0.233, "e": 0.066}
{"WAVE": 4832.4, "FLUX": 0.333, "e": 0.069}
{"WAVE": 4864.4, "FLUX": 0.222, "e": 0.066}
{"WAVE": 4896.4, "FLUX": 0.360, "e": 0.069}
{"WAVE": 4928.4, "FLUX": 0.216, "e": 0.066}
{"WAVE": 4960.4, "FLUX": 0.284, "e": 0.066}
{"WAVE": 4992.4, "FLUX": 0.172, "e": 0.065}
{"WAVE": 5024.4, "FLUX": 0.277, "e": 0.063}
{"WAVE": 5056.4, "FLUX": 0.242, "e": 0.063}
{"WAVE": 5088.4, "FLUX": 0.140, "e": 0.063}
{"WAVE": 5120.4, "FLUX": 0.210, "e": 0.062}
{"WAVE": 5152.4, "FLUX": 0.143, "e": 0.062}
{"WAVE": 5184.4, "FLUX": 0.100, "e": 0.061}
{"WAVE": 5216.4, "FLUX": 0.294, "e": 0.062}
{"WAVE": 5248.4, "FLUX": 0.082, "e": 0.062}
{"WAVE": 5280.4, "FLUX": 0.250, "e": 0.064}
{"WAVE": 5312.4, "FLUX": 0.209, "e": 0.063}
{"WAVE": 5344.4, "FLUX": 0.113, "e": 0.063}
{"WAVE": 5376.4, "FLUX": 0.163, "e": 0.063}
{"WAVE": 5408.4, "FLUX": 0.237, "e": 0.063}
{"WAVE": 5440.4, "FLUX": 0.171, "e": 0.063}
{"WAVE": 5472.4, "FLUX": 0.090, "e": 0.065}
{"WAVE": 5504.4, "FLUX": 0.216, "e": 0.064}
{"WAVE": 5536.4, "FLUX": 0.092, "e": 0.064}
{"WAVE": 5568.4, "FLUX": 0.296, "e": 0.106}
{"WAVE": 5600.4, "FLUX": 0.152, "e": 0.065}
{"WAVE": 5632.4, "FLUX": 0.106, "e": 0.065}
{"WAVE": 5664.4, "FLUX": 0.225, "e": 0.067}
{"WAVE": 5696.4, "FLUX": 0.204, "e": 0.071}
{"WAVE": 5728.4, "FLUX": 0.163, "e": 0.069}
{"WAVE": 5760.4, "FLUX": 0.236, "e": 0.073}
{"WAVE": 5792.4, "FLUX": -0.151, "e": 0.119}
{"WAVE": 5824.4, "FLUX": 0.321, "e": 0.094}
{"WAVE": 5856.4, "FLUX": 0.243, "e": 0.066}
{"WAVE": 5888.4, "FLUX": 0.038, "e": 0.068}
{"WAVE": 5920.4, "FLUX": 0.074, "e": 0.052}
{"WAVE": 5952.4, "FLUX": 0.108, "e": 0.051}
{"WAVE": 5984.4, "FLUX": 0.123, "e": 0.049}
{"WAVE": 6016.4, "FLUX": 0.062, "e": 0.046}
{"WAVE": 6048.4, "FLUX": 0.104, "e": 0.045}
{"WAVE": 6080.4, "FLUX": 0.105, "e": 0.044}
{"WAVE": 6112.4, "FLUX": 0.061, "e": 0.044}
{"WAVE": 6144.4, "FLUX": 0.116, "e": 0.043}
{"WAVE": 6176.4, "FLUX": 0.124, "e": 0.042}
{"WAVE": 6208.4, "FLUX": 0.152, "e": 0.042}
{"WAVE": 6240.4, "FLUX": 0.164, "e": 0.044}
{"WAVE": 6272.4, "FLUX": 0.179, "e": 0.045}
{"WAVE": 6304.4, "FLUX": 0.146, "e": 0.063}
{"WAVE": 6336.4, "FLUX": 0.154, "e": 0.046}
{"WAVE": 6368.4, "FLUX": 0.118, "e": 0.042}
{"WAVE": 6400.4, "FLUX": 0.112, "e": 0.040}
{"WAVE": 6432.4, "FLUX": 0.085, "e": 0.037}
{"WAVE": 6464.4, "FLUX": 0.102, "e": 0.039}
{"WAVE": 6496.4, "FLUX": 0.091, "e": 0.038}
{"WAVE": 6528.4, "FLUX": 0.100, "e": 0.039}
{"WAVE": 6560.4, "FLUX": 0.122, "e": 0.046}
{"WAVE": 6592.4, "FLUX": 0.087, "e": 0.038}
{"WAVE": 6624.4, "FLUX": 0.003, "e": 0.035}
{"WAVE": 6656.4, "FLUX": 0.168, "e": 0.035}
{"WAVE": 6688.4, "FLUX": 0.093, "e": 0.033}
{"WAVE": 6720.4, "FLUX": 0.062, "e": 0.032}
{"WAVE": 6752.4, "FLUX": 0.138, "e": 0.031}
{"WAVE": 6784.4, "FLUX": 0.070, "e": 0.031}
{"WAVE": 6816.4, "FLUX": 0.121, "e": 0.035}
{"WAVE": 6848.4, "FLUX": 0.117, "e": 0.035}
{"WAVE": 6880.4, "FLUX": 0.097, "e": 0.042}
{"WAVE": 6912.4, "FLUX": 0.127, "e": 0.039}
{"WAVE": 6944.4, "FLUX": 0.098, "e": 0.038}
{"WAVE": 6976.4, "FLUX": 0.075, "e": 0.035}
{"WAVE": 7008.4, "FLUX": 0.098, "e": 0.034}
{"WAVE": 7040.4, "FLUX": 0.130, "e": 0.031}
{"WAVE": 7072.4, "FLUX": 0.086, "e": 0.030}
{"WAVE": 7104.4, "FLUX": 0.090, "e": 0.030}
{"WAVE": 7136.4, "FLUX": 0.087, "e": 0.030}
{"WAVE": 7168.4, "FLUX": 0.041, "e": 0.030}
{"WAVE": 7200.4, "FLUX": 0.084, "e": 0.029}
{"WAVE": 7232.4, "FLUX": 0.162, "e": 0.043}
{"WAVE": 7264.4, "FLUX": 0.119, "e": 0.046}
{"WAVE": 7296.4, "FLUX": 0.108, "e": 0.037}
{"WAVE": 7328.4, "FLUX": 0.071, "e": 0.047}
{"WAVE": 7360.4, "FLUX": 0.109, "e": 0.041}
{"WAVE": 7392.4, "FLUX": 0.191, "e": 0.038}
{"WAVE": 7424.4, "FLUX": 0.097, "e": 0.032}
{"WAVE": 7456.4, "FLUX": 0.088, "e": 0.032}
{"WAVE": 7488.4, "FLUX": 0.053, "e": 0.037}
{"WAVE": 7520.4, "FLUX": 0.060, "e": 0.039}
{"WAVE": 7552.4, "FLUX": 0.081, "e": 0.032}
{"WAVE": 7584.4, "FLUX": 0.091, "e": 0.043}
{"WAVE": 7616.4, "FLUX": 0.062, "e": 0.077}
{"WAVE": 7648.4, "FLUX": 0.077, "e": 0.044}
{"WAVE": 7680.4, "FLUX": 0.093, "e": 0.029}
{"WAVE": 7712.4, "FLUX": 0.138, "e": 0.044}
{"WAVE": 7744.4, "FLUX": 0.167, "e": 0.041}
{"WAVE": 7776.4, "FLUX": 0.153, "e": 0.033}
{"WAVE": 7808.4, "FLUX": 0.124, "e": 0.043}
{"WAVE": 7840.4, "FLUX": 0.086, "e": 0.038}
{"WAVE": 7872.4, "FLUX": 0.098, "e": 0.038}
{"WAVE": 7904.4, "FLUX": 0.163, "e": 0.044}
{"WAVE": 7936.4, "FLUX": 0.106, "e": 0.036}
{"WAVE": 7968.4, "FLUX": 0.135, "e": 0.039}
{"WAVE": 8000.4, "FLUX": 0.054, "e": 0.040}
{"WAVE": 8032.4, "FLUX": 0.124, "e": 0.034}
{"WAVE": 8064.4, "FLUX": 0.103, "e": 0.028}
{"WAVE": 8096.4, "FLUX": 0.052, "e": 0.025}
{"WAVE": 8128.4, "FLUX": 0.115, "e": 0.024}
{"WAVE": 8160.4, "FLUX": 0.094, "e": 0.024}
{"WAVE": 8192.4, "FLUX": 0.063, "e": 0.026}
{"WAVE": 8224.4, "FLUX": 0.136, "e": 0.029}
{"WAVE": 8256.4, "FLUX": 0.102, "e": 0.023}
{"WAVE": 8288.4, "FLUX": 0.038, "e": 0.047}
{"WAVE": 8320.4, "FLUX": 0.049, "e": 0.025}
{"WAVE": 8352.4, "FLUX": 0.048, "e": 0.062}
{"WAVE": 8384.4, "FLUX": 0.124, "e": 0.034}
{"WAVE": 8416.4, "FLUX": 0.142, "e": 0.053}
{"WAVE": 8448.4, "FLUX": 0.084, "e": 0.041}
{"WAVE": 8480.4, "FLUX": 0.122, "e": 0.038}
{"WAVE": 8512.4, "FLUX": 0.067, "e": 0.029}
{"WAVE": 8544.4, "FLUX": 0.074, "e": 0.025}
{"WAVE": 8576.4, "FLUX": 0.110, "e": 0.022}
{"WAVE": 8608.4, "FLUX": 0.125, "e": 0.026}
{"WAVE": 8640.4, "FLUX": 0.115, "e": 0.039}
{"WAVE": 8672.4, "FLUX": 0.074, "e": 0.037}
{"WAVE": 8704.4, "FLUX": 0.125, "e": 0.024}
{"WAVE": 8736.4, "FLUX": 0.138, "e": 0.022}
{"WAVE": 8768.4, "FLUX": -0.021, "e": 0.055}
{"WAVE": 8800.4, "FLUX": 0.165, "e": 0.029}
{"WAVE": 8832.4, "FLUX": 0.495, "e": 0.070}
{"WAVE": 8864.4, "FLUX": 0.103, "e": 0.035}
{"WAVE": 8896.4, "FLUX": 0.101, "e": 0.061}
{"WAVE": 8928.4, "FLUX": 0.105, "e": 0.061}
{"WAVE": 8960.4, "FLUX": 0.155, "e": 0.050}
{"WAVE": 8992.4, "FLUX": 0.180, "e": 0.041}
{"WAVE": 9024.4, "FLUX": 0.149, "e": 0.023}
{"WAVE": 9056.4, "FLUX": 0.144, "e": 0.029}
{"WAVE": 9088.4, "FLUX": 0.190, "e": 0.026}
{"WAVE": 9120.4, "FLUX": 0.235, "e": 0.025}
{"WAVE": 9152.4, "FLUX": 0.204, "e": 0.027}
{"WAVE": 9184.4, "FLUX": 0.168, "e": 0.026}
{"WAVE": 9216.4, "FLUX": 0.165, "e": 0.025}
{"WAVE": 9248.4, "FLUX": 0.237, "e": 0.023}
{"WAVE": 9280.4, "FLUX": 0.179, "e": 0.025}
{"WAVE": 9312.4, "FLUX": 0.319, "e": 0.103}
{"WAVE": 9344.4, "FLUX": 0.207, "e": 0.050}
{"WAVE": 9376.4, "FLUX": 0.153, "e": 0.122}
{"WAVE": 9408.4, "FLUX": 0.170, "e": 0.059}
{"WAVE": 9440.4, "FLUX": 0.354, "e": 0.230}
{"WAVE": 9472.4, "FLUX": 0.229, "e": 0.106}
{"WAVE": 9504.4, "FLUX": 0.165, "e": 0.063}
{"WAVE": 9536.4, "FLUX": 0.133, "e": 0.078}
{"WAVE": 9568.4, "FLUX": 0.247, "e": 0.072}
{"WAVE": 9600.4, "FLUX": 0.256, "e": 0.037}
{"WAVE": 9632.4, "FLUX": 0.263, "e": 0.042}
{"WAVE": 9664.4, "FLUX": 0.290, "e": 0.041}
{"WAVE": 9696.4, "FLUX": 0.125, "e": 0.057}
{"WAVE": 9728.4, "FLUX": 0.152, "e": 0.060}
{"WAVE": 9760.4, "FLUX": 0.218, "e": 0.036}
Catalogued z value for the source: 1.367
